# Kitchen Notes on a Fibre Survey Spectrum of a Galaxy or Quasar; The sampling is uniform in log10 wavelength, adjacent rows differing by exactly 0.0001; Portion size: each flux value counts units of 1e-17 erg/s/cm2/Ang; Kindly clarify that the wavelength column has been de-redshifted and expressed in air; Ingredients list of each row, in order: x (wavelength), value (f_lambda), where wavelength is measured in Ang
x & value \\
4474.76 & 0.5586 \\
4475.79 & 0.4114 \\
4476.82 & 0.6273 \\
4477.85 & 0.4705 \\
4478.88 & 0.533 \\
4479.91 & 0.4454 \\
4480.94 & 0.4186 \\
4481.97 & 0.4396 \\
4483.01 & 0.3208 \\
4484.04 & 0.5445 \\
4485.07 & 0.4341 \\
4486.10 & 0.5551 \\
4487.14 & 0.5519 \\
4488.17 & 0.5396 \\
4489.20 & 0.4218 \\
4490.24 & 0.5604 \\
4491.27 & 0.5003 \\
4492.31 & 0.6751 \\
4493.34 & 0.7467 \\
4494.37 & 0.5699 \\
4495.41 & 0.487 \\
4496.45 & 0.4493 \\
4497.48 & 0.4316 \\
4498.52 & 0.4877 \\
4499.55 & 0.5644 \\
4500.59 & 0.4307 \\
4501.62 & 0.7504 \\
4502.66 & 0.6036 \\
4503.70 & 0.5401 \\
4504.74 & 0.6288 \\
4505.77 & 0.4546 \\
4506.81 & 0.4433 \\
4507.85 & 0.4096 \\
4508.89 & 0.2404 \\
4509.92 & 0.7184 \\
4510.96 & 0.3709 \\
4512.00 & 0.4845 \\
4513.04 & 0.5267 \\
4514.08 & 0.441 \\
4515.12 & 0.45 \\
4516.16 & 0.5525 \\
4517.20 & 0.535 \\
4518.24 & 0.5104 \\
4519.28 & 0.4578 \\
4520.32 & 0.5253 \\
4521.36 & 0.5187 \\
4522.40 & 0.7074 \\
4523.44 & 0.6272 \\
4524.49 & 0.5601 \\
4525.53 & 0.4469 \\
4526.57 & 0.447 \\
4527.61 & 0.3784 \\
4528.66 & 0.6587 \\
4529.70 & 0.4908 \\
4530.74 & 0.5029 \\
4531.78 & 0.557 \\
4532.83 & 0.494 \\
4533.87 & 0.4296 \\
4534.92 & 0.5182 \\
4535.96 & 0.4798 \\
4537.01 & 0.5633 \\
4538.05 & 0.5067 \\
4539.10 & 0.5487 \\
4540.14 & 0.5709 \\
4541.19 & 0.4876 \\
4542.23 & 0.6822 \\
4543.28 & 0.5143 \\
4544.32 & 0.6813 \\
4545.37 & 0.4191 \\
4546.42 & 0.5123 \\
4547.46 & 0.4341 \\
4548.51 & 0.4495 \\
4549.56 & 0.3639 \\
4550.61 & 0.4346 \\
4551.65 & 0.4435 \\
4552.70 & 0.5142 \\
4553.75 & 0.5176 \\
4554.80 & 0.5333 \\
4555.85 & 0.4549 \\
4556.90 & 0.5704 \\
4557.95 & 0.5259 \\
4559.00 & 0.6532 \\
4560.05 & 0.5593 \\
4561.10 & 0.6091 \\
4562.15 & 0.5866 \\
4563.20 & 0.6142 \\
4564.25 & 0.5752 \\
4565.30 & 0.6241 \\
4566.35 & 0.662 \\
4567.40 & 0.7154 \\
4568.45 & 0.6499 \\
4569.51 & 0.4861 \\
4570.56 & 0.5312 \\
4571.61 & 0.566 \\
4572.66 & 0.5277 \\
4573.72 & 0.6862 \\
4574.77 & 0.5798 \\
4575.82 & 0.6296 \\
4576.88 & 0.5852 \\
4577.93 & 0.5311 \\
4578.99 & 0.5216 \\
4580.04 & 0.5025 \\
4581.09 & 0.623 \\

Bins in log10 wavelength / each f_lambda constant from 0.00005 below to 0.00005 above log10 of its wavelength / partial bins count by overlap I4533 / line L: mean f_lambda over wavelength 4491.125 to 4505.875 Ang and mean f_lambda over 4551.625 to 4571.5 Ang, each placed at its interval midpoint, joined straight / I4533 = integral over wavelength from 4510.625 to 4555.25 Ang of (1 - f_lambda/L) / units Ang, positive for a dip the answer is 4.6 Ang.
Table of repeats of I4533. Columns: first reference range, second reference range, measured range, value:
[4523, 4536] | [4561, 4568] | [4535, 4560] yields 2.3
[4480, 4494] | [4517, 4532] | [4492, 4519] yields 0.2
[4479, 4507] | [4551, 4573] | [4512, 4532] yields 0.8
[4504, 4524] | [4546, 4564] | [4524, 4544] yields -0.3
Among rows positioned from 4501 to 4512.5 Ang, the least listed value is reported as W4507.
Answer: 0.2404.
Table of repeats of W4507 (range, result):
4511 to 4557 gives 0.3639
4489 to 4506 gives 0.4218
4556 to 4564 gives 0.5259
